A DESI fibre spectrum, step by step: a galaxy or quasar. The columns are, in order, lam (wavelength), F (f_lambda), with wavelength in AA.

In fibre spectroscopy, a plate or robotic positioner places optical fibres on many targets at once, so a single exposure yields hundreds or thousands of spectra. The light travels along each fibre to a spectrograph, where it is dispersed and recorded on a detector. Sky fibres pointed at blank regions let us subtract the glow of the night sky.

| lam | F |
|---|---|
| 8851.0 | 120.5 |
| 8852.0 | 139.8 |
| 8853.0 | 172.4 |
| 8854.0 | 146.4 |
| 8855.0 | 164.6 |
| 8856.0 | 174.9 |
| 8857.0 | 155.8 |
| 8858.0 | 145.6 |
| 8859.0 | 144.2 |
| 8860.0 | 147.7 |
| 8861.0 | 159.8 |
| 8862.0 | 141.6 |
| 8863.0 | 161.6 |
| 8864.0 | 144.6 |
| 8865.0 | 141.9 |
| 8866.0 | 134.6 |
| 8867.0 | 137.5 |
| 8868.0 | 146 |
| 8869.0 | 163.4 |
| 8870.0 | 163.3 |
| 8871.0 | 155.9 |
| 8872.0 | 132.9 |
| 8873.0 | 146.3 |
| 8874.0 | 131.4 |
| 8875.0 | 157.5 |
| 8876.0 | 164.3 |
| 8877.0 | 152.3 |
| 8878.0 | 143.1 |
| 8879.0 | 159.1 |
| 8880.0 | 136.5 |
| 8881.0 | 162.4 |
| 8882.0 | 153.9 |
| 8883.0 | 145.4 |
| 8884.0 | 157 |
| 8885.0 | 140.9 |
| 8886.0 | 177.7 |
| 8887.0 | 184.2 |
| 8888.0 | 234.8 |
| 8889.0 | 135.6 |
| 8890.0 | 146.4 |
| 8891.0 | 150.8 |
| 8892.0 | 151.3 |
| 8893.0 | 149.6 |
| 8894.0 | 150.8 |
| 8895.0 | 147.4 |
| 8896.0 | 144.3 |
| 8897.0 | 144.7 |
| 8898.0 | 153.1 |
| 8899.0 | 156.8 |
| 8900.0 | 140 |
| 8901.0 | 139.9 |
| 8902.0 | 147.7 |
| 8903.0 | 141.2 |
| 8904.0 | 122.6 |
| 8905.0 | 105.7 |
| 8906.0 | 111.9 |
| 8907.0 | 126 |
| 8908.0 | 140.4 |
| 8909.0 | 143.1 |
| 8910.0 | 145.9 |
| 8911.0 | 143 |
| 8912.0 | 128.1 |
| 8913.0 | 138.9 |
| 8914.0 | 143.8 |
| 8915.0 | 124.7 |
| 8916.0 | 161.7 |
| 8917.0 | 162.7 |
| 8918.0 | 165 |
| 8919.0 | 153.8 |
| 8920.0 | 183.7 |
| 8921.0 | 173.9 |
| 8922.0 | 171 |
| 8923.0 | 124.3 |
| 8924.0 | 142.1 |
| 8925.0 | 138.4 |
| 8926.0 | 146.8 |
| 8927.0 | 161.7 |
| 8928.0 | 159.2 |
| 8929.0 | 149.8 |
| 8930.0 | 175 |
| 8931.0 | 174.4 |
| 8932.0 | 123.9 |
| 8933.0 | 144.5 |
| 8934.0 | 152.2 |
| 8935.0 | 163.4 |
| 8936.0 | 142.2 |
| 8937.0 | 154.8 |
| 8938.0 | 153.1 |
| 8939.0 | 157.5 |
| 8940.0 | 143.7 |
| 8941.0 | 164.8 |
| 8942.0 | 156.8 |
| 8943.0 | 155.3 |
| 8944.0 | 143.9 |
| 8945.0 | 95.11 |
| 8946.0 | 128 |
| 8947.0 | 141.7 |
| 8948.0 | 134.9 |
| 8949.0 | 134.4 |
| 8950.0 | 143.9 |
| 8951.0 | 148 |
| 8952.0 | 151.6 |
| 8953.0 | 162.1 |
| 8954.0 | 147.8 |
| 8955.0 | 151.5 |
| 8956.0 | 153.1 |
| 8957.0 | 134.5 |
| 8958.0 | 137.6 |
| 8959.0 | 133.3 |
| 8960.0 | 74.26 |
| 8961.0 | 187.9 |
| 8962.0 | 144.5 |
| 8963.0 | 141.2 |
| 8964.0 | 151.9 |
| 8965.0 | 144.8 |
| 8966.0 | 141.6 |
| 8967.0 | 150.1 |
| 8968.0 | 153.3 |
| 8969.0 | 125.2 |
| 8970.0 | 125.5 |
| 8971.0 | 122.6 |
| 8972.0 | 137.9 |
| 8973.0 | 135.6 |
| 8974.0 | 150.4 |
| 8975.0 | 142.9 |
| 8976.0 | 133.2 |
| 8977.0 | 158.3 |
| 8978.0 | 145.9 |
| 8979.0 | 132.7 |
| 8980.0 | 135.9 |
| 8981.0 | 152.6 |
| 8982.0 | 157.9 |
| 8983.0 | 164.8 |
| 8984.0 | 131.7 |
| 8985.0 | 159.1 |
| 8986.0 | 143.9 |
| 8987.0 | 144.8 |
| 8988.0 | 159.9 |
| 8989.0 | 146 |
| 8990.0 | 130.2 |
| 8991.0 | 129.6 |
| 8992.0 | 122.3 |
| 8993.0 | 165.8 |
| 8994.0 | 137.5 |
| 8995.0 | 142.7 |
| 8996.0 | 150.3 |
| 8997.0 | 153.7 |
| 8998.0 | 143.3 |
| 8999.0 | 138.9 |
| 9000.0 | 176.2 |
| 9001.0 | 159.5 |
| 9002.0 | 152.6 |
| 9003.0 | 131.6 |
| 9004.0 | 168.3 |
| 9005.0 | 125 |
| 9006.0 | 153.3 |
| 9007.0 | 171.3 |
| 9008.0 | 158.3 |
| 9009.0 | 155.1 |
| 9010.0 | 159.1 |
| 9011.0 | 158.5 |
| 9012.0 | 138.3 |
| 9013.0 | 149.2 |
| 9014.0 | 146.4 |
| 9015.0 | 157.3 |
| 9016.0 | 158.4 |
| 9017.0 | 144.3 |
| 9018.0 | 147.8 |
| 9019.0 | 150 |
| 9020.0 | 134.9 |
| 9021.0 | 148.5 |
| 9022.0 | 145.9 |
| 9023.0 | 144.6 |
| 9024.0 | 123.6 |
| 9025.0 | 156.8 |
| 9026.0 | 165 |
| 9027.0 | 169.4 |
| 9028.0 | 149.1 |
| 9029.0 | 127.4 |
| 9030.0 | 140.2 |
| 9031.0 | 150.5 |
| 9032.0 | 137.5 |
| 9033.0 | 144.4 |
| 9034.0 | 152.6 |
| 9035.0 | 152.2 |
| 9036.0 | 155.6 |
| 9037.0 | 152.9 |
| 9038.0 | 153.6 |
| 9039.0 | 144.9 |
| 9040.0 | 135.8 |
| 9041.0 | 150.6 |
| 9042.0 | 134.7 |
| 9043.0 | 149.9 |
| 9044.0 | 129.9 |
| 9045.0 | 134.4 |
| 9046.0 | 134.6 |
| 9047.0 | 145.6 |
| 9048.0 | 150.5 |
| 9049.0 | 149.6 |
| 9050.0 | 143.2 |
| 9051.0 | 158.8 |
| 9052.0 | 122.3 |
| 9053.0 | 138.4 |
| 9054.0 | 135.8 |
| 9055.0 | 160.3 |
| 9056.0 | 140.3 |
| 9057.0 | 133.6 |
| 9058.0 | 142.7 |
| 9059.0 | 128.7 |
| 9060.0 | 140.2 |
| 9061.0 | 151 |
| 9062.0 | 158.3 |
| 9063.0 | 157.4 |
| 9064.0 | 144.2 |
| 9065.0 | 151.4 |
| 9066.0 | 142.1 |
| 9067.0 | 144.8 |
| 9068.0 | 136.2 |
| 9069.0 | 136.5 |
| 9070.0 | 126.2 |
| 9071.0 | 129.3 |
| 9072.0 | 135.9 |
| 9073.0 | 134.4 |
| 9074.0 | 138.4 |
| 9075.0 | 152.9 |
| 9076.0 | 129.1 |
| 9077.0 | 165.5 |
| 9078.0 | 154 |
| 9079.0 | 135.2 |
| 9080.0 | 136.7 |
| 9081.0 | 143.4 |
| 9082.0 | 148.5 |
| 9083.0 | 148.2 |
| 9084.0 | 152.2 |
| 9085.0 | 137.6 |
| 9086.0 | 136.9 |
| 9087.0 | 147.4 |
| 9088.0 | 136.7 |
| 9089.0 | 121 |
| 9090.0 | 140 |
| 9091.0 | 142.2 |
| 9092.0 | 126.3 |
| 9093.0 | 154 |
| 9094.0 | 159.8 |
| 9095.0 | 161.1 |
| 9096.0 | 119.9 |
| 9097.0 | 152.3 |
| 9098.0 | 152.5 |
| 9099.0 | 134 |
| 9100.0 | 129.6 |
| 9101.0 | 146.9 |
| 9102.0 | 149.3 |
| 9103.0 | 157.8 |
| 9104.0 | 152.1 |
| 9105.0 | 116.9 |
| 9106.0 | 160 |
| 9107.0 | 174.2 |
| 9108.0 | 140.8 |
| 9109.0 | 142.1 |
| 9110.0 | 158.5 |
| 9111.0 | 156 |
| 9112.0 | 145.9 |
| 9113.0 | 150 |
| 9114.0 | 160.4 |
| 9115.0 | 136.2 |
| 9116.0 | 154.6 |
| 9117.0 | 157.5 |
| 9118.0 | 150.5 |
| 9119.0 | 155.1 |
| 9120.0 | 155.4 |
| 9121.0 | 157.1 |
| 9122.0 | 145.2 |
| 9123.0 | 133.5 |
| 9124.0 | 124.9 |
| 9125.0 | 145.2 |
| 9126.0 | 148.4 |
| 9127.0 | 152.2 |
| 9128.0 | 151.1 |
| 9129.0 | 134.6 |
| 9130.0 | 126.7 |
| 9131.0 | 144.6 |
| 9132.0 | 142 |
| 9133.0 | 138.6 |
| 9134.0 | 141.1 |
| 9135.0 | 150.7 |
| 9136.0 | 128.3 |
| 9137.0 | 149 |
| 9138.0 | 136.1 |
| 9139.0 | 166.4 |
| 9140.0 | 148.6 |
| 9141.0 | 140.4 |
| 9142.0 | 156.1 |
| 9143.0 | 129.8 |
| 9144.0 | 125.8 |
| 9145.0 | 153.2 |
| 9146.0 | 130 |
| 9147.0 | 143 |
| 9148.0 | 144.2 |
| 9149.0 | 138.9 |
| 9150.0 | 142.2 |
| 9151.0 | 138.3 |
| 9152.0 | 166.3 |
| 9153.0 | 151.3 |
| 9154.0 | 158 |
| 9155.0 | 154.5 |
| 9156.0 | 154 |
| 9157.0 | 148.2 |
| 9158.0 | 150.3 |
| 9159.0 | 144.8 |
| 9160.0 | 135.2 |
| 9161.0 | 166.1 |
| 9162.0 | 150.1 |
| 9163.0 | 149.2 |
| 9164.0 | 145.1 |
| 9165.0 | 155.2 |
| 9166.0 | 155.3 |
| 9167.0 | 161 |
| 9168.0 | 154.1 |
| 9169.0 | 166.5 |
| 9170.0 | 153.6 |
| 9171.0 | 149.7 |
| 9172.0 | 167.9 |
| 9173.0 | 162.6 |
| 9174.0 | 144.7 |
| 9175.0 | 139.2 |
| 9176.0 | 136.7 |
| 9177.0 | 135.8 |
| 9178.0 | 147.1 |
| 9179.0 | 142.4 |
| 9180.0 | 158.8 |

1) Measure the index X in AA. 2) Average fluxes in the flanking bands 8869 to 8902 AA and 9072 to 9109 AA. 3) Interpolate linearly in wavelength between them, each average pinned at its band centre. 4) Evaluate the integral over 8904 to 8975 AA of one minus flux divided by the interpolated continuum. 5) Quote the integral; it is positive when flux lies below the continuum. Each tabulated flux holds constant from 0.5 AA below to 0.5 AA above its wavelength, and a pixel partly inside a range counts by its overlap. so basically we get 3.0 AA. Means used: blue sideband 153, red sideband 144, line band 145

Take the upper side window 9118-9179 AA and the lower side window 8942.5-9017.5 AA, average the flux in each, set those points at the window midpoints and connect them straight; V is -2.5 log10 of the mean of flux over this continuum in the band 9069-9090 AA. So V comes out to 0.044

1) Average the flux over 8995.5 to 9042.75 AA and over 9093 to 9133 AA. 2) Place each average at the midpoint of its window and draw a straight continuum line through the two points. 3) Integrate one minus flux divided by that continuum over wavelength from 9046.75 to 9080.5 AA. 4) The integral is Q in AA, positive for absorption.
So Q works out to 1.28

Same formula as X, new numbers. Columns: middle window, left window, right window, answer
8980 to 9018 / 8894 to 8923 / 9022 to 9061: -1.3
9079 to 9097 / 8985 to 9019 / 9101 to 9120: 1.0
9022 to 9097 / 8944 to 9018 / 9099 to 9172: 1.4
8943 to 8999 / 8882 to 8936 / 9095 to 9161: 2.5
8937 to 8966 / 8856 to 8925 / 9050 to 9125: 0.8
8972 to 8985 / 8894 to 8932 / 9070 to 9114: 0.0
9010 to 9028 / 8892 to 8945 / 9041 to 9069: -0.7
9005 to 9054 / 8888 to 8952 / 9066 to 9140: -0.6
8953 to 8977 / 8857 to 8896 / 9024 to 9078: 1.2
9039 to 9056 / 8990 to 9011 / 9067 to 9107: 0.4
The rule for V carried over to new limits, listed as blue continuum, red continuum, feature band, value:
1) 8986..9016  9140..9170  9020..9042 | 0.015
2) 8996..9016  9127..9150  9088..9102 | 0.029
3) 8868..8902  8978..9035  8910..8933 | 0.001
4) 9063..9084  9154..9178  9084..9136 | 0.005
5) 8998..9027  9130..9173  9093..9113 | 0.007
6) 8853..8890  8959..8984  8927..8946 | -0.030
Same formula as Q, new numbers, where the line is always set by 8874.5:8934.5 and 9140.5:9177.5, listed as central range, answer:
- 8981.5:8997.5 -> 0.36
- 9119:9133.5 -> 0.54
